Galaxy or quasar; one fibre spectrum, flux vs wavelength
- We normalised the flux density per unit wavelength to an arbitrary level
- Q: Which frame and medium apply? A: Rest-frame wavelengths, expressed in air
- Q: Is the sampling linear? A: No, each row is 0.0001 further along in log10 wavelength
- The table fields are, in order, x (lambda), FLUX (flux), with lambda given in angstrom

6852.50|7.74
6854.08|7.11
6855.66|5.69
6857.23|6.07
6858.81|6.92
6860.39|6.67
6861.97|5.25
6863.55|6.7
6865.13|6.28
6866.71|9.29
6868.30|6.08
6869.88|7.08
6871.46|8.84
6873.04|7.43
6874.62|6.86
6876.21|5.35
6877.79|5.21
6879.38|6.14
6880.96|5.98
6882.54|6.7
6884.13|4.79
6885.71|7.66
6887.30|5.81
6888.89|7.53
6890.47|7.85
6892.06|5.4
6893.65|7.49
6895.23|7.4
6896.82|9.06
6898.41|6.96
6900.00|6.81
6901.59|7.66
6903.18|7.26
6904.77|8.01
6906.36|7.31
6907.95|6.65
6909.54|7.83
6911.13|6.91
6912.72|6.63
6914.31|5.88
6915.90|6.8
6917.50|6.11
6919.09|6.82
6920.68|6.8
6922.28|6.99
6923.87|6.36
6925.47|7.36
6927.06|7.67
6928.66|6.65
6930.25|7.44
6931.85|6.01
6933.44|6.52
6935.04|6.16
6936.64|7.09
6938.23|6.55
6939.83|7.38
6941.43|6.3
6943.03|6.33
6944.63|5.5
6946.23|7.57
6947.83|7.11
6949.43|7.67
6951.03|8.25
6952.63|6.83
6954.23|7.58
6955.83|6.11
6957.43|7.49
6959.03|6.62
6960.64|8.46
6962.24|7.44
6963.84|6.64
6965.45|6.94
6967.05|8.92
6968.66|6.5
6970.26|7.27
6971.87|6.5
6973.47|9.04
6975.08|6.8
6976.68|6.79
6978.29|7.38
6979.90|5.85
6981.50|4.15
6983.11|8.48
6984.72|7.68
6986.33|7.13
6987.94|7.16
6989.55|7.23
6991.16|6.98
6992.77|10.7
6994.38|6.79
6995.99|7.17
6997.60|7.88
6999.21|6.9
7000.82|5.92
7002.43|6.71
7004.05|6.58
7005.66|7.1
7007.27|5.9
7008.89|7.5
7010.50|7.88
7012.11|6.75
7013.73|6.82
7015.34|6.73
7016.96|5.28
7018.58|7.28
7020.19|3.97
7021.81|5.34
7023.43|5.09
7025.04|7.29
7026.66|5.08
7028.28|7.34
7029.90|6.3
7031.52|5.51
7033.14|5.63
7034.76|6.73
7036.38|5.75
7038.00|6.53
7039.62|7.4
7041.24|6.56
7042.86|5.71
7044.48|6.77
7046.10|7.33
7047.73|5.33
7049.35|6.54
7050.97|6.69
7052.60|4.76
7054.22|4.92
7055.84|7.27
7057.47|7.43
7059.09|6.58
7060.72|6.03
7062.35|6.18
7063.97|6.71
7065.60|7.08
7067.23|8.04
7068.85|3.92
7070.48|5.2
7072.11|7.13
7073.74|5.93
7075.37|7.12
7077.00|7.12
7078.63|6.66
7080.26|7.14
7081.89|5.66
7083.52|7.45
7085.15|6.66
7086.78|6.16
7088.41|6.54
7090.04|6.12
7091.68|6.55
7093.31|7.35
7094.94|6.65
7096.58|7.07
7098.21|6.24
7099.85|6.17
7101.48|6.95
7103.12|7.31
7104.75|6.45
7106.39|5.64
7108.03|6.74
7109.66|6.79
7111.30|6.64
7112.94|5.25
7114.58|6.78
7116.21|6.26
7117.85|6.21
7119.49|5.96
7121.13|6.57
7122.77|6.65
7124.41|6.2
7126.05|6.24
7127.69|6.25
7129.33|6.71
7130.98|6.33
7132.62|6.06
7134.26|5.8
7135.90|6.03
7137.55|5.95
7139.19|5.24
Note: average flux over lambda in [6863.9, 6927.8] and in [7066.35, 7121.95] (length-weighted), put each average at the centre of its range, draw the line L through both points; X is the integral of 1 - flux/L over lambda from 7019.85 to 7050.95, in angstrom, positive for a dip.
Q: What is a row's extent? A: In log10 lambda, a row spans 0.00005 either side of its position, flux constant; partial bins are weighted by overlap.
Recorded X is 2.1 angstrom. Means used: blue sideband 6.92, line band 6.16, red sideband 6.48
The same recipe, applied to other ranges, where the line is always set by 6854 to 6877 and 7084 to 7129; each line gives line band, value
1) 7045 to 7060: 0.5 angstrom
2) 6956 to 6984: -2.0 angstrom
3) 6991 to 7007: -1.5 angstrom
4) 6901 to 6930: -1.2 angstrom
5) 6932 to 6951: -0.3 angstrom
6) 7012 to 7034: 1.9 angstrom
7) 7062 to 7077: 0.2 angstrom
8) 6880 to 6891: 0.3 angstrom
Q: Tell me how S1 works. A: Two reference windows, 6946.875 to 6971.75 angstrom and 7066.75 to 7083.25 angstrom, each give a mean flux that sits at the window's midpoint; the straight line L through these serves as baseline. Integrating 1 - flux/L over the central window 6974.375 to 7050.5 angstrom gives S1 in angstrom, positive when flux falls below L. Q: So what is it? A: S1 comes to 2.84 angstrom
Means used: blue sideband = 7.3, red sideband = 6.39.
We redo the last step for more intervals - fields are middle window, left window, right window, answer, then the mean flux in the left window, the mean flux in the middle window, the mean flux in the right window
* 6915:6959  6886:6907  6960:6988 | 2.2 angstrom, 7.28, 6.86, 7.17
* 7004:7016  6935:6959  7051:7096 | -0.4 angstrom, 6.94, 6.94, 6.46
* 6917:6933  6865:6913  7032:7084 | 0.1 angstrom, 6.99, 6.83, 6.4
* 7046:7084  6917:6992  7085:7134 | 1.1 angstrom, 7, 6.4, 6.44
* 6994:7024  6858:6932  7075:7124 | 0.8 angstrom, 6.87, 6.51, 6.55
